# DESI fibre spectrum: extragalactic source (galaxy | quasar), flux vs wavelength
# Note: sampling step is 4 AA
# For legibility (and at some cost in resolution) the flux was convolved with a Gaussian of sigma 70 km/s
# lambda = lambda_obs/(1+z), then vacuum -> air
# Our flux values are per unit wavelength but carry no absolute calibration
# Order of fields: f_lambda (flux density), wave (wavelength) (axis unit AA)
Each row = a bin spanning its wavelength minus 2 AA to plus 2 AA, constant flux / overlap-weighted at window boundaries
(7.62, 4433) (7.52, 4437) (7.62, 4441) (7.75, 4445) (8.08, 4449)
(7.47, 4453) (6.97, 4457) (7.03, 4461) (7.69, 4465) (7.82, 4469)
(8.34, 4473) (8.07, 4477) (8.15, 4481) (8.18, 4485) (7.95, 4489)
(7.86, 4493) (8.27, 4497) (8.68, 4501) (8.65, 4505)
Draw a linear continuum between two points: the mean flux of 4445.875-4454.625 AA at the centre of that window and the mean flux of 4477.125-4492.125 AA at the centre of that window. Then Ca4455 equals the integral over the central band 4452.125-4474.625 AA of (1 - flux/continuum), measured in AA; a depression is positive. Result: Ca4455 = 1.0 AA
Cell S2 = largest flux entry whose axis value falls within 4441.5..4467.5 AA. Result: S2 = 8.08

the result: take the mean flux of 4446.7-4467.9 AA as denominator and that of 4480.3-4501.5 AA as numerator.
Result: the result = 1.09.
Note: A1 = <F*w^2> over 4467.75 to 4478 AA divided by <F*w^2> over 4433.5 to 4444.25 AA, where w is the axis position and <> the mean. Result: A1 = 1.08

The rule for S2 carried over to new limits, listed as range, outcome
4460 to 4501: 8.68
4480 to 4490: 8.18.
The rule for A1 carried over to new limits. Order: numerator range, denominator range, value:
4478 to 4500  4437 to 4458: 1.09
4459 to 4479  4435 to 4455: 1.02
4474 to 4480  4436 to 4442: 1.09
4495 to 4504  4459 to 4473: 1.13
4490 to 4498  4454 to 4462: 1.16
